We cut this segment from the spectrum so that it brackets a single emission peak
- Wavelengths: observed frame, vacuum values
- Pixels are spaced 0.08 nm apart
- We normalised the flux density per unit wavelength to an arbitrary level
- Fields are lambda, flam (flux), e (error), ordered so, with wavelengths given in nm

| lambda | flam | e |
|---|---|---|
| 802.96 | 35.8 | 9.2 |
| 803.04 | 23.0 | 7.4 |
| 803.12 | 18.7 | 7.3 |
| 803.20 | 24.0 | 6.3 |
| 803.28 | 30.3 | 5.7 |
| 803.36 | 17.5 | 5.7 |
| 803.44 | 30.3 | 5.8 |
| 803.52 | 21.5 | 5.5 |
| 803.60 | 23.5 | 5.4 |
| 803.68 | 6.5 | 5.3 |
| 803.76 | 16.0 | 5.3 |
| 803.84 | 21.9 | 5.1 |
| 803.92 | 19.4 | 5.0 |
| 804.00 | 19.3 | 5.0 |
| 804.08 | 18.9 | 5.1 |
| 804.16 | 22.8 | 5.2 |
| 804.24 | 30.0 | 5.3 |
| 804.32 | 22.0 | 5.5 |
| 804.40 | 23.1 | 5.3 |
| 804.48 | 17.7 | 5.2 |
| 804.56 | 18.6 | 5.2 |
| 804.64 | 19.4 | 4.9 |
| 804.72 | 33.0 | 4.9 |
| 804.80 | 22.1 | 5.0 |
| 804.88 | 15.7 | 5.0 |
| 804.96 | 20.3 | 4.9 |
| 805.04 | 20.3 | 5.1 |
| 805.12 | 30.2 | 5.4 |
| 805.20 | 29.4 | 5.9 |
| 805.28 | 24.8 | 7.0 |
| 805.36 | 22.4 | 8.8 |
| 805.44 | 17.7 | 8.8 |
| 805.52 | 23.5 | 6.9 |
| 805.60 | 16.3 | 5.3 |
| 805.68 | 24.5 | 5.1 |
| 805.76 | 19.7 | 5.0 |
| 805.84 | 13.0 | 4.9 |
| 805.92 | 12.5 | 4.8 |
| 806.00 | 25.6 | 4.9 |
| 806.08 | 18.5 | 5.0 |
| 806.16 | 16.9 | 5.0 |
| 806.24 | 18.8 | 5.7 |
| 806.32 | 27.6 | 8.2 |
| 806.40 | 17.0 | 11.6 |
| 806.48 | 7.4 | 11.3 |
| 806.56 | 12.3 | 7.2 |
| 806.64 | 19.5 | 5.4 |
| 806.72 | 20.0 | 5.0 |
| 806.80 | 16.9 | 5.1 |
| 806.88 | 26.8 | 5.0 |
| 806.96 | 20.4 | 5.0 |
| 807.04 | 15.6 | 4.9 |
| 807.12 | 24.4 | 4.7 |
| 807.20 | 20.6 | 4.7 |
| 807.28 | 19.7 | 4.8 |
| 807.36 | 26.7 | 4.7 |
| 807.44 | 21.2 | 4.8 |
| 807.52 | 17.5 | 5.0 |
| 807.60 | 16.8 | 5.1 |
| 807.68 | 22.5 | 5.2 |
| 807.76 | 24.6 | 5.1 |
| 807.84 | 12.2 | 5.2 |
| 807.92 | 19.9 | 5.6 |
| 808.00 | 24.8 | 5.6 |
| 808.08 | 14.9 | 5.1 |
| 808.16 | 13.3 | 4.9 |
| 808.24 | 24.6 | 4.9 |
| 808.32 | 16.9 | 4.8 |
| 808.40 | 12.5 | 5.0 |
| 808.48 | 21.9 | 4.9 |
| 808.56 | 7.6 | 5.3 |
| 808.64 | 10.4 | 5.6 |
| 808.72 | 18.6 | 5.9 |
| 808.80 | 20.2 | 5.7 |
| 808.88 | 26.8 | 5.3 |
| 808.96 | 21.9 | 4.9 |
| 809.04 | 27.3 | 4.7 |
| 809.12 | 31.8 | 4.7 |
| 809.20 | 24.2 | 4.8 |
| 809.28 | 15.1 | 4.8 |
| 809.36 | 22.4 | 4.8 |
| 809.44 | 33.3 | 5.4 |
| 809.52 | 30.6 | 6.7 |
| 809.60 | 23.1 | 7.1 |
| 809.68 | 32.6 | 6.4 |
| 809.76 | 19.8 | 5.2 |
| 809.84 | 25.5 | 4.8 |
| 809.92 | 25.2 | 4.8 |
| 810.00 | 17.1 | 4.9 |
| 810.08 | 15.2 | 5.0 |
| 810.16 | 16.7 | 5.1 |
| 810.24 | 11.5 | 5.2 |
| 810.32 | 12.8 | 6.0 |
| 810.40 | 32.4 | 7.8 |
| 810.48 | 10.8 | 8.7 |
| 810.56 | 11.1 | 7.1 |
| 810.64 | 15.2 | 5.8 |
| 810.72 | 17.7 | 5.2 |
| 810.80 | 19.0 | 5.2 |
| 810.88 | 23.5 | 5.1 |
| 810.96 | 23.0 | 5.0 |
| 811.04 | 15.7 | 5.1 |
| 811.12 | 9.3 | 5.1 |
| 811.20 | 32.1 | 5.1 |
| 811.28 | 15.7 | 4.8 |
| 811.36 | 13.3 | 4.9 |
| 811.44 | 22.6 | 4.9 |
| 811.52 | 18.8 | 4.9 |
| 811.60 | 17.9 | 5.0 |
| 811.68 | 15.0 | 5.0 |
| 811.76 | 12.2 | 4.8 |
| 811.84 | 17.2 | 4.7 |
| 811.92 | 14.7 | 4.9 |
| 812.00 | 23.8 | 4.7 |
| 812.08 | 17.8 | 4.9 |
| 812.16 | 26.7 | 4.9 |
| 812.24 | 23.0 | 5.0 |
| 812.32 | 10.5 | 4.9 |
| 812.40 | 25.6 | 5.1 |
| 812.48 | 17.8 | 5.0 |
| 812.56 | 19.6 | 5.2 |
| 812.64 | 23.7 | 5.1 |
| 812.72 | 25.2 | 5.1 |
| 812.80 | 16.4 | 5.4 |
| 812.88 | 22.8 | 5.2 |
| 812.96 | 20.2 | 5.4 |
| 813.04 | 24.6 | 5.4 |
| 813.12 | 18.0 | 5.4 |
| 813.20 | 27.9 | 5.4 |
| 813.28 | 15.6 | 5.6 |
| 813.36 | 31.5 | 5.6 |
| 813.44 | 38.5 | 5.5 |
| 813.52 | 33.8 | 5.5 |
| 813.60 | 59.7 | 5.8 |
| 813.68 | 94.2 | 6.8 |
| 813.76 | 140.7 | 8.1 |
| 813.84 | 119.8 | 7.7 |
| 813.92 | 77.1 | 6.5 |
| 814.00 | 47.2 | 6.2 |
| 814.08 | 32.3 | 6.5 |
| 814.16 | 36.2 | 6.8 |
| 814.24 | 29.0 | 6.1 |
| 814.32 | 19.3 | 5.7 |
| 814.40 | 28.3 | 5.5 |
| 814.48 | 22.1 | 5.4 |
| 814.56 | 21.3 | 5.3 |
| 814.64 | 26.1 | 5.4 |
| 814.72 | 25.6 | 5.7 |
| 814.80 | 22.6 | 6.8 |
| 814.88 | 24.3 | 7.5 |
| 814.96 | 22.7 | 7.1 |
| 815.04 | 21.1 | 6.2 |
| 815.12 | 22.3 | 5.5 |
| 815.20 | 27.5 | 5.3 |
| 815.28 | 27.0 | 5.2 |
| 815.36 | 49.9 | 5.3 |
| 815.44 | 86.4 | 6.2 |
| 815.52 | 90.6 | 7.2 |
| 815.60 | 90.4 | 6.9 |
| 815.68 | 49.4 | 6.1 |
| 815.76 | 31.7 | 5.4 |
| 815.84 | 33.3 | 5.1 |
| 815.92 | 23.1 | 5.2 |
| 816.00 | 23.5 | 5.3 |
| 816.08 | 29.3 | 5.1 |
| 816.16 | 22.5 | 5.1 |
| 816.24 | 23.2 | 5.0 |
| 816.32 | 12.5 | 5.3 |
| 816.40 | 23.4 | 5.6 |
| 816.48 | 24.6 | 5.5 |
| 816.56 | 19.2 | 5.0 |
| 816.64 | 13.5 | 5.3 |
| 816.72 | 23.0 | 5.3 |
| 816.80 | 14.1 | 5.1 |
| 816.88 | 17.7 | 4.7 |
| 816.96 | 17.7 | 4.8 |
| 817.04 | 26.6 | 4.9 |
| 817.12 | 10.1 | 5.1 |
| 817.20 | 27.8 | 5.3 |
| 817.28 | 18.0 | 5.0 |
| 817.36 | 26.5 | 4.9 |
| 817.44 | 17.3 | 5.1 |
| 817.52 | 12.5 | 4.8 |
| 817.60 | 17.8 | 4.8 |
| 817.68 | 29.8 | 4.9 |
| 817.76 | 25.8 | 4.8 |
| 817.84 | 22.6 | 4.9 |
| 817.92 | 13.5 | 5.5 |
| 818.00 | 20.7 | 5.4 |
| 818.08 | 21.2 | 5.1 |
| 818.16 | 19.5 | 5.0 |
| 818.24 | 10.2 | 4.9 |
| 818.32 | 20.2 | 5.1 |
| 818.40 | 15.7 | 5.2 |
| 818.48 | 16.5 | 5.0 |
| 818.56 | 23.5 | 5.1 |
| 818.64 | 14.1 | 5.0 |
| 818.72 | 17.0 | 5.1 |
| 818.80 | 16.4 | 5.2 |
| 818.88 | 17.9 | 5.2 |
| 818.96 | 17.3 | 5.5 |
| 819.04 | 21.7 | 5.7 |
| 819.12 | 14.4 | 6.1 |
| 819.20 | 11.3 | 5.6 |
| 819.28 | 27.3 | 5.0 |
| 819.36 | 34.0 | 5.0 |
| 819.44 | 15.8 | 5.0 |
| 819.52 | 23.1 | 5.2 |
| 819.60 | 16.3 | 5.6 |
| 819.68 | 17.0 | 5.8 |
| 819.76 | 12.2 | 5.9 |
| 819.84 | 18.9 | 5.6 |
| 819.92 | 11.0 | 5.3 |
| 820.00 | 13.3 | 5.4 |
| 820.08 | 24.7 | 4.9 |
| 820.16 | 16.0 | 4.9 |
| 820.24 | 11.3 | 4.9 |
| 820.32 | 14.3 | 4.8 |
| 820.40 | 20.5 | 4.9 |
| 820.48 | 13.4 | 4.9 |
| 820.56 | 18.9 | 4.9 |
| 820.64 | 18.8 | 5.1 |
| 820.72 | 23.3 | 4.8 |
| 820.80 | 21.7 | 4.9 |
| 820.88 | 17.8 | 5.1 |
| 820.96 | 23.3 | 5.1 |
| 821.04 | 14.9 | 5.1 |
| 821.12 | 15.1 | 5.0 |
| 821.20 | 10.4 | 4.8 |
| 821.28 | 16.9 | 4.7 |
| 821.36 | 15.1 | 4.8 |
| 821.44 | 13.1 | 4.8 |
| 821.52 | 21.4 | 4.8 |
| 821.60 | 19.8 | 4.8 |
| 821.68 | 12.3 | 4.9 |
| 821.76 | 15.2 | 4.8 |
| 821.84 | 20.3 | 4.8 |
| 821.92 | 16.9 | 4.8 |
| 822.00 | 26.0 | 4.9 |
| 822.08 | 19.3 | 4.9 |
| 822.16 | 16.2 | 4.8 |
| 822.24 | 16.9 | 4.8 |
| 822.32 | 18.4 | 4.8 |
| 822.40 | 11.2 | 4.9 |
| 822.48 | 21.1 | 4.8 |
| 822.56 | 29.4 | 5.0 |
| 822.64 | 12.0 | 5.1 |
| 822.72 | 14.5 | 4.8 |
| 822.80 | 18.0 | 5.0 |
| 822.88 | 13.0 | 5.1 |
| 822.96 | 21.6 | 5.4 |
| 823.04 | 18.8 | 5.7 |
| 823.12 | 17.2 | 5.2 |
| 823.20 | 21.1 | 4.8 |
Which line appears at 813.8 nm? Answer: [S II] 6716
